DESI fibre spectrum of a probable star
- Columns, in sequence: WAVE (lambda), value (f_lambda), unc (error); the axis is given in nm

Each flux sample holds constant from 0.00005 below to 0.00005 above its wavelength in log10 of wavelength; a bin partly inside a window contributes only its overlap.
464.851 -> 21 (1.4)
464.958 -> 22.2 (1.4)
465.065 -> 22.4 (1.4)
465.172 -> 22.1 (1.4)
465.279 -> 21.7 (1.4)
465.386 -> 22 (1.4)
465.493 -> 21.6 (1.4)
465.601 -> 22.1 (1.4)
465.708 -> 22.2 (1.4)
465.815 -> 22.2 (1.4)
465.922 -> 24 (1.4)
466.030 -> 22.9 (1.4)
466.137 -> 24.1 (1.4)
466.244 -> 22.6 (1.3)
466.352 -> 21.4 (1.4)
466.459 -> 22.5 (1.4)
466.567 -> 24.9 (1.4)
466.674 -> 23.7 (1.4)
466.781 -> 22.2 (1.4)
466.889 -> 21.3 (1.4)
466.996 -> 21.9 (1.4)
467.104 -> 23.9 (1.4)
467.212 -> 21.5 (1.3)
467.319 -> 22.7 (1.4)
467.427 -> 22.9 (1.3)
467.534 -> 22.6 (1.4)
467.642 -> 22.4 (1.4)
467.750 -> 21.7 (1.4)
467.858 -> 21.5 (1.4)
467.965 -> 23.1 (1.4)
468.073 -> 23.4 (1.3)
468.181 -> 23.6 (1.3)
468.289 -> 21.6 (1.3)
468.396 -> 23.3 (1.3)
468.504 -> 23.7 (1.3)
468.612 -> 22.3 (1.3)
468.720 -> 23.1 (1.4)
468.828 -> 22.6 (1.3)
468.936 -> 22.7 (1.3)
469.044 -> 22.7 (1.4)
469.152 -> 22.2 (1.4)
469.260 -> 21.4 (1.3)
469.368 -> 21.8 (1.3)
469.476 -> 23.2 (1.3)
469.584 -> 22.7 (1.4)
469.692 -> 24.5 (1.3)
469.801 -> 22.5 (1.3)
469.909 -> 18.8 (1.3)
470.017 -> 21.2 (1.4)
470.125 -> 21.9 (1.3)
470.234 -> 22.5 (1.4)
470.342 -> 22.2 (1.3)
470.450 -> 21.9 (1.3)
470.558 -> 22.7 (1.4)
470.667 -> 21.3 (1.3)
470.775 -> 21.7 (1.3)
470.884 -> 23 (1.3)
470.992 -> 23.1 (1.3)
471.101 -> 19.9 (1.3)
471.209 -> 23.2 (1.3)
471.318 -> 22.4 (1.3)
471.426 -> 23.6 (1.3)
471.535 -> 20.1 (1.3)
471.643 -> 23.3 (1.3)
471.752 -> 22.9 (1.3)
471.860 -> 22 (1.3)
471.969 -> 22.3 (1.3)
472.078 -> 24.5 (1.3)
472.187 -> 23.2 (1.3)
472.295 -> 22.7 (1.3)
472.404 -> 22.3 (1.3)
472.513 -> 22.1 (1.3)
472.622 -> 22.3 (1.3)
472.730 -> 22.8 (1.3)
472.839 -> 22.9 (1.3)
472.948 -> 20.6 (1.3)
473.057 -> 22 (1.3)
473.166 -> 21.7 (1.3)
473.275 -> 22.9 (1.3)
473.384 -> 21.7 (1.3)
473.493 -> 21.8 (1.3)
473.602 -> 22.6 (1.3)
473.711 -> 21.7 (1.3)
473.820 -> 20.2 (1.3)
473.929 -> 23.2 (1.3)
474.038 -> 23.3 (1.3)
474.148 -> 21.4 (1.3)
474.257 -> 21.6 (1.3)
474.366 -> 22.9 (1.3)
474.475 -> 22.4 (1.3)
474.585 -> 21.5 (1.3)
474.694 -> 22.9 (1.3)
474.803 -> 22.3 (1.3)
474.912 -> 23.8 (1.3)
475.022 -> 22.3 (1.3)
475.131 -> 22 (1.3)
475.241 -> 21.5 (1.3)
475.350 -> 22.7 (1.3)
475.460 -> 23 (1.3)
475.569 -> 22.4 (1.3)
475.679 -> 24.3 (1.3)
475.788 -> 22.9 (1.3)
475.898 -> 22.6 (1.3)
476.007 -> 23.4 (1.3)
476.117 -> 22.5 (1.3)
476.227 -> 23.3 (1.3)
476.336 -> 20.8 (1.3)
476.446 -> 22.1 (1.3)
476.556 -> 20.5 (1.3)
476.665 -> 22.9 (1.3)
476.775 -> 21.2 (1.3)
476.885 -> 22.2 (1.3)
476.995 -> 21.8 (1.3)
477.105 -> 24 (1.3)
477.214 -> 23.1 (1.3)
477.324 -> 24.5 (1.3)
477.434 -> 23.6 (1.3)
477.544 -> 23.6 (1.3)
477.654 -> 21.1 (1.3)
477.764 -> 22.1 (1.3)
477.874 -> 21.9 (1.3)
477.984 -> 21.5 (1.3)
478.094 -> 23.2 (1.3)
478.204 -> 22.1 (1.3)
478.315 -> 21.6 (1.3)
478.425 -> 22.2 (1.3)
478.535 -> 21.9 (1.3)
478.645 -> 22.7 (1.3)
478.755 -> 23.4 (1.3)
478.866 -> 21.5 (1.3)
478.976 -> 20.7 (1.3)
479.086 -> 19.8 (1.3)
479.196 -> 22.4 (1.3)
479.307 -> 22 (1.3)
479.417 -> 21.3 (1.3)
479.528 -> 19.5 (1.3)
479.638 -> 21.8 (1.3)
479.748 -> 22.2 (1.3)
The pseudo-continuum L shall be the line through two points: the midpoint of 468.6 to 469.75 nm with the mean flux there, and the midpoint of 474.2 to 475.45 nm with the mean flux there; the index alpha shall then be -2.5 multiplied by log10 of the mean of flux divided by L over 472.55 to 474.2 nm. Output 0.018 mag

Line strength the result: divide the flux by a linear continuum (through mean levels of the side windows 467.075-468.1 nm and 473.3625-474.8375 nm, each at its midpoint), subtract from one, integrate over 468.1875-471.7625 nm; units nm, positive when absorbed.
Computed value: 0.01 nm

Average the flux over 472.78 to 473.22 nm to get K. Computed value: 21.8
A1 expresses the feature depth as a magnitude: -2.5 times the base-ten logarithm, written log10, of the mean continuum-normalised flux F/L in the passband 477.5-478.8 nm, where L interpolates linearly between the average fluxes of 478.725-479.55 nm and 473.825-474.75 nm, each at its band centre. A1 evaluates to -0.037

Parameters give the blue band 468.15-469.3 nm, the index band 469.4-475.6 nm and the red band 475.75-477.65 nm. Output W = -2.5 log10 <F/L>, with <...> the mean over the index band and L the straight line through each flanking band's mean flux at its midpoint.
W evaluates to 0.02 mag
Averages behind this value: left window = 22.7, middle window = 22.3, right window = 22.6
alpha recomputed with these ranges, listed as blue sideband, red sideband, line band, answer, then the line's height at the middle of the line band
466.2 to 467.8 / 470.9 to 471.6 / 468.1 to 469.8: -0.019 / 22.4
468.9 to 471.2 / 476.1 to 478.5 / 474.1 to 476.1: -0.014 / 22.3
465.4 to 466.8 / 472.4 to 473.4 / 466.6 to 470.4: 0.005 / 22.6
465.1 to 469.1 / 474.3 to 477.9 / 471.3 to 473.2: 0.007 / 22.6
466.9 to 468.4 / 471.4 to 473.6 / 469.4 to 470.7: 0.016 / 22.5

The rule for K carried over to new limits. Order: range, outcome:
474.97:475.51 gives 22.3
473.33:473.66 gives 22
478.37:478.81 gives 22.6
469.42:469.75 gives 23.4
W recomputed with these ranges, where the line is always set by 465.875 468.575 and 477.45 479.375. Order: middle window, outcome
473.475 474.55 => 0.010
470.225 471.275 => 0.019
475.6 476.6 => -0.016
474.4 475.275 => -0.005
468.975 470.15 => 0.025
